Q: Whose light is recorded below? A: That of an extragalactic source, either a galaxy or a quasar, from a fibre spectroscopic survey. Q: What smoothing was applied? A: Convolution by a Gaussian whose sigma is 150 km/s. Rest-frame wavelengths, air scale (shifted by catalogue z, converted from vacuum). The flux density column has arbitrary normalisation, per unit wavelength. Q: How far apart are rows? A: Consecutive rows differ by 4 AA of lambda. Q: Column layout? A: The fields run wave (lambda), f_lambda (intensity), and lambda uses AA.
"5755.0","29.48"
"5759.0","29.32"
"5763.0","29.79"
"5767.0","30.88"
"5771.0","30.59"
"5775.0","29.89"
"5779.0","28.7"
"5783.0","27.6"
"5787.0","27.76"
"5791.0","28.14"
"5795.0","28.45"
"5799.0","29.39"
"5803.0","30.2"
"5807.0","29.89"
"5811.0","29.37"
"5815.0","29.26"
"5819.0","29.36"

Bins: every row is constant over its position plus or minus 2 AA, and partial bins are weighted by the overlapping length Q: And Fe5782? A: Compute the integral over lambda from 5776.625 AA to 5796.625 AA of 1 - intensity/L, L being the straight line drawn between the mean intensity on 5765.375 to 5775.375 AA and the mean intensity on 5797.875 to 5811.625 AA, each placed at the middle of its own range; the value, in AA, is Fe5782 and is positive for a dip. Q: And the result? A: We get 1.3 AA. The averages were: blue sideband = 30.5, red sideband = 29.8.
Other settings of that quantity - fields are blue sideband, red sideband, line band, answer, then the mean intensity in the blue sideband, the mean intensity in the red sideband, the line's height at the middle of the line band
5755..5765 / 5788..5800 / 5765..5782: -0.4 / 29.5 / 28.5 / 29.1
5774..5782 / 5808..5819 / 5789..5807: 0.0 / 29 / 29.4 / 29.2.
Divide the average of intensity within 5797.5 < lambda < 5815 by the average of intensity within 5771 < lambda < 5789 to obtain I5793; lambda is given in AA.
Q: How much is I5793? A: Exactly 1.03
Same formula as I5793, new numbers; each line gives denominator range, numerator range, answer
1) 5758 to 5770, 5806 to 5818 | 0.98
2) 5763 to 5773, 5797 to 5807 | 0.98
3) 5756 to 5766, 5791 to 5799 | 0.96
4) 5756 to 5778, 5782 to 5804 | 0.95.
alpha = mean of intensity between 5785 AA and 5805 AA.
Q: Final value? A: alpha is 28.8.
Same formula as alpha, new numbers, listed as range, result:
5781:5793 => 27.8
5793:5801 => 28.9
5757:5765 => 29.6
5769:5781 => 29.7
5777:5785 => 28.1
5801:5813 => 29.8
